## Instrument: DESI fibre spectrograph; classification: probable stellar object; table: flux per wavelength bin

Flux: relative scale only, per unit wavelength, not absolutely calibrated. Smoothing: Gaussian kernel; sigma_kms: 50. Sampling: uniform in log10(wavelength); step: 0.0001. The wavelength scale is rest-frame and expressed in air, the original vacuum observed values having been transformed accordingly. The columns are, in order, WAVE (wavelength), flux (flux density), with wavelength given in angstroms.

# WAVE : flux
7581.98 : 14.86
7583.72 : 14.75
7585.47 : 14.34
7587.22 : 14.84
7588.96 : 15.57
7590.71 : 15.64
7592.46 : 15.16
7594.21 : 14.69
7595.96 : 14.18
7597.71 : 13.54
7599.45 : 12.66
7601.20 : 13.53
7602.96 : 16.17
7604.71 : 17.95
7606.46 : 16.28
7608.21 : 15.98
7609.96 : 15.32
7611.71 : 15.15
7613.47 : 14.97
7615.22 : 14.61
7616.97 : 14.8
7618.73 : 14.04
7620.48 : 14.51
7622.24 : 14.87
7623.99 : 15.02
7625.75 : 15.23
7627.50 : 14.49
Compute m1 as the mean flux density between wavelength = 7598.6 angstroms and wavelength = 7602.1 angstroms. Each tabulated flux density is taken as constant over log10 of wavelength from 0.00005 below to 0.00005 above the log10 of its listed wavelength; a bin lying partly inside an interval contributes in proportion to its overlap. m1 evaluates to 13.1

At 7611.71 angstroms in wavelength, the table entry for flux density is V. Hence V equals 15.15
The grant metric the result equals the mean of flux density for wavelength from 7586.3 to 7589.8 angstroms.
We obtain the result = 15.2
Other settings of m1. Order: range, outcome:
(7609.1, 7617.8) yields 15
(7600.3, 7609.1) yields 16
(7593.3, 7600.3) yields 13.8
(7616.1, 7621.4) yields 14.4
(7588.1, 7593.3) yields 15.4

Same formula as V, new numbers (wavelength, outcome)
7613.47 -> 14.97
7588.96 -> 15.57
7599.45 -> 12.66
